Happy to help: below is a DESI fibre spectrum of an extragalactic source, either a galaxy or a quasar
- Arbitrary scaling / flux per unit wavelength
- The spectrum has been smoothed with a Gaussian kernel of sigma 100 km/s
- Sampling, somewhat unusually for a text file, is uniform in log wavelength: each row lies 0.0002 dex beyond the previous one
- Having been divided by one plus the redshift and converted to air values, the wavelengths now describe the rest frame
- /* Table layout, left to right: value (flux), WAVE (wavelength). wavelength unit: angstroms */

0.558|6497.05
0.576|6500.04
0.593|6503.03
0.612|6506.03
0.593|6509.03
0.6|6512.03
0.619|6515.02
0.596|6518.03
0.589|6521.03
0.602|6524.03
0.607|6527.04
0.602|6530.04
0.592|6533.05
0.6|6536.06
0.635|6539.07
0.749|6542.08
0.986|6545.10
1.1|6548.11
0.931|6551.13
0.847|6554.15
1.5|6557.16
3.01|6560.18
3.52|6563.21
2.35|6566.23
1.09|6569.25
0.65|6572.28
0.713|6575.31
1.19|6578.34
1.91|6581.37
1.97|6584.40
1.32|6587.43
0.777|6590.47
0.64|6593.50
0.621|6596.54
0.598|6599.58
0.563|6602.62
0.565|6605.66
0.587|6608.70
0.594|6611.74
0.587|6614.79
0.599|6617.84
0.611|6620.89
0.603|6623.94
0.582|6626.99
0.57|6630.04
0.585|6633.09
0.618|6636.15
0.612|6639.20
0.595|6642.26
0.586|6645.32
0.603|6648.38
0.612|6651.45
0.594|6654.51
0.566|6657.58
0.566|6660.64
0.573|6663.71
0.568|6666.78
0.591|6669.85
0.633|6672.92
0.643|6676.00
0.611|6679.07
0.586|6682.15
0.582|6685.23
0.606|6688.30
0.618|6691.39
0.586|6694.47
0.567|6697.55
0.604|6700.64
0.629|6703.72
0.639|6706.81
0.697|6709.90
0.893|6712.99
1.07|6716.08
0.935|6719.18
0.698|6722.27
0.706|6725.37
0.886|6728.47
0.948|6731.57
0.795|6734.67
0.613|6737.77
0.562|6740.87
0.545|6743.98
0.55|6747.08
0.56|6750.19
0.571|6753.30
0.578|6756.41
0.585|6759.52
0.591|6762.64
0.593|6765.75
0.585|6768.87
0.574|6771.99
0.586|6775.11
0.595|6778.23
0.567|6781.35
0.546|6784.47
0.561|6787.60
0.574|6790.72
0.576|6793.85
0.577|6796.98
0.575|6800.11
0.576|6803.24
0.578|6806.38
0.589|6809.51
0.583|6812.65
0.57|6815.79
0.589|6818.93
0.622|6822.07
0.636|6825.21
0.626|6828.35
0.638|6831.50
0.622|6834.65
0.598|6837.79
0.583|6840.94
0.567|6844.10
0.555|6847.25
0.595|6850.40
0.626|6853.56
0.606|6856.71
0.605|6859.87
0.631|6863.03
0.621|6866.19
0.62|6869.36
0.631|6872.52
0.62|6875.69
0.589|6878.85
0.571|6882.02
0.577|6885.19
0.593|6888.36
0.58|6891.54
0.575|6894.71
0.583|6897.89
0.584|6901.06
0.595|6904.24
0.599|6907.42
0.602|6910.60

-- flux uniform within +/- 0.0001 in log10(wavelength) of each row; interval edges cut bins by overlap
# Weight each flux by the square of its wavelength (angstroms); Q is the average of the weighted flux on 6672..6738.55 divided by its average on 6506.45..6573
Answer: 0.7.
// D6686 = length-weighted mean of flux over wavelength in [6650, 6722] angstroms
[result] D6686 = 0.652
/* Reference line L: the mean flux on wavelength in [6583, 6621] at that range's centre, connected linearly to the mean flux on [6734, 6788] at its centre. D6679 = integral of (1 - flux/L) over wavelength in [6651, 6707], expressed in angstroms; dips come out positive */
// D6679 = 6.9 angstroms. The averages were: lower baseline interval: 0.773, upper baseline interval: 0.584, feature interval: 0.597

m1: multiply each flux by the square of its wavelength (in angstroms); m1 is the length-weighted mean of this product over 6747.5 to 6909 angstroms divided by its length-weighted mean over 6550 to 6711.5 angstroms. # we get 0.74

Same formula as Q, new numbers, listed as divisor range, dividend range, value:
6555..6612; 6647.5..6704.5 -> 0.48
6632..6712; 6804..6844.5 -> 1.04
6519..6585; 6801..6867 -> 0.54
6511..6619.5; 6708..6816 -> 0.68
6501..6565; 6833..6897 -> 0.67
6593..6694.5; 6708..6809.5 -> 1.13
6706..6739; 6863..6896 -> 0.77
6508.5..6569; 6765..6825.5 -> 0.57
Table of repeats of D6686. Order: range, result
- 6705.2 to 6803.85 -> 0.654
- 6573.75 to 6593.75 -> 1.25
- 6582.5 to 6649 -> 0.707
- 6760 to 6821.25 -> 0.579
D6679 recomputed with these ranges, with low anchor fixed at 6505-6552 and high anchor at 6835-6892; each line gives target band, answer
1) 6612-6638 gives 2.61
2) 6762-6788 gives 1.85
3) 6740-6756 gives 1.78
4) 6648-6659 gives 1.02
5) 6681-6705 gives 1.72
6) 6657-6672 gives 1.73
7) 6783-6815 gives 2.20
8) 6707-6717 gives -3.19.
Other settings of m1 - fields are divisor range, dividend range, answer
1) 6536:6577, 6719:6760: 0.52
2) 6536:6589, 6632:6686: 0.43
